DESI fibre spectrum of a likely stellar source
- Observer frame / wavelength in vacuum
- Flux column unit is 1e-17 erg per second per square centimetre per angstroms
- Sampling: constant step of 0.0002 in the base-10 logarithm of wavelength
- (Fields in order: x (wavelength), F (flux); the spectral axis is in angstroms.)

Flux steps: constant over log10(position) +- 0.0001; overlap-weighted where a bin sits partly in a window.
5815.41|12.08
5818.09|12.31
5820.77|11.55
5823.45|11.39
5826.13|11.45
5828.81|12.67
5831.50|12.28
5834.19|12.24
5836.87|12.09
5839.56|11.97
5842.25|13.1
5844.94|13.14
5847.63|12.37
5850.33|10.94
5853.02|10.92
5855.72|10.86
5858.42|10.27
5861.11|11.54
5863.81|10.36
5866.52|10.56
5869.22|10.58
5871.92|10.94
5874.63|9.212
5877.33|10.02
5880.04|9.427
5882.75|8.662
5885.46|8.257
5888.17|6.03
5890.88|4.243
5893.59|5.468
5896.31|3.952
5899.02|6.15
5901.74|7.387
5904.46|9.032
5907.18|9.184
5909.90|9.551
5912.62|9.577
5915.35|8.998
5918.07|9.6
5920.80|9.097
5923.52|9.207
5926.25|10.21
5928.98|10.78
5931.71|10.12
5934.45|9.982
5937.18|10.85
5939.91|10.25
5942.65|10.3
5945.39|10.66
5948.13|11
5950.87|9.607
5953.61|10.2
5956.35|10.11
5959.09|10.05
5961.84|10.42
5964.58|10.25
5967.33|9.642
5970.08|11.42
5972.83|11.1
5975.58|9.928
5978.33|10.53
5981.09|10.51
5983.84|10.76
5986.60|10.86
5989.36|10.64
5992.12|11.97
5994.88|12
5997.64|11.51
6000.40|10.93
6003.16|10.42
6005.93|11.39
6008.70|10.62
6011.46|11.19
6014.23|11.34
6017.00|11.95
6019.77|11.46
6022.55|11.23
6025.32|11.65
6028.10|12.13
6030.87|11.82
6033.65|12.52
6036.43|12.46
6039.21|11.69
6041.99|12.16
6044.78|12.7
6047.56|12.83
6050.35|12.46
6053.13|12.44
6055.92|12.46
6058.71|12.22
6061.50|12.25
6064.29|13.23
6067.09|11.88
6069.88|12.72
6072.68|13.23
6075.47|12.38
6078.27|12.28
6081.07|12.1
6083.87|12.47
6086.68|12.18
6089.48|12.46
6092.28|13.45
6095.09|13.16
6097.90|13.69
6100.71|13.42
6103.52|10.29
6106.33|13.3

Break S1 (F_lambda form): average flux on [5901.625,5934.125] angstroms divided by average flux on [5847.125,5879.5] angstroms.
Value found 0.89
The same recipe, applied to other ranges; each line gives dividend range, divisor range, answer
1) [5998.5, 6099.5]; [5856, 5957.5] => 1.32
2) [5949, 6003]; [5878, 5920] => 1.37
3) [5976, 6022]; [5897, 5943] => 1.19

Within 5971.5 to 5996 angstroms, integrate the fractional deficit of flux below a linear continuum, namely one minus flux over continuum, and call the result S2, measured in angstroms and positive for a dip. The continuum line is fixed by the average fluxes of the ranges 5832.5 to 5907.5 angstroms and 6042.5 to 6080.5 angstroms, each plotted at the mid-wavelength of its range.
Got 0.9 angstroms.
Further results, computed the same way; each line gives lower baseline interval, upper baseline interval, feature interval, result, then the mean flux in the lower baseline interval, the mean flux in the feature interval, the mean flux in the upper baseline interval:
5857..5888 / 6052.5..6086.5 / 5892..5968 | 9.3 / 9.83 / 9.33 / 12.5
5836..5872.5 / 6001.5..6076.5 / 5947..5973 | 3.1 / 11.4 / 10.3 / 12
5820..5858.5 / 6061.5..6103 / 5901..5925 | 5.9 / 11.9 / 9.12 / 12.7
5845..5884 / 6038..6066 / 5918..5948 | 2.9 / 10.6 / 10.2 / 12.4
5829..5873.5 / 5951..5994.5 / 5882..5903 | 9.4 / 11.5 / 6.2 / 10.6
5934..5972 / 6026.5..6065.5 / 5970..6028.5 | 1.1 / 10.4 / 11.1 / 12.4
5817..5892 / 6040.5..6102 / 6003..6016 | 1.1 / 10.7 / 11.1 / 12.6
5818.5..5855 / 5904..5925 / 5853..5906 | 9.8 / 12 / 8.63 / 9.3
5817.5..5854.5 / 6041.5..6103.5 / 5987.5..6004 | 1.5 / 12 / 11.3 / 12.6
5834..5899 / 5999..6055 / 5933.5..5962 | 1.2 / 9.76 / 10.3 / 11.8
